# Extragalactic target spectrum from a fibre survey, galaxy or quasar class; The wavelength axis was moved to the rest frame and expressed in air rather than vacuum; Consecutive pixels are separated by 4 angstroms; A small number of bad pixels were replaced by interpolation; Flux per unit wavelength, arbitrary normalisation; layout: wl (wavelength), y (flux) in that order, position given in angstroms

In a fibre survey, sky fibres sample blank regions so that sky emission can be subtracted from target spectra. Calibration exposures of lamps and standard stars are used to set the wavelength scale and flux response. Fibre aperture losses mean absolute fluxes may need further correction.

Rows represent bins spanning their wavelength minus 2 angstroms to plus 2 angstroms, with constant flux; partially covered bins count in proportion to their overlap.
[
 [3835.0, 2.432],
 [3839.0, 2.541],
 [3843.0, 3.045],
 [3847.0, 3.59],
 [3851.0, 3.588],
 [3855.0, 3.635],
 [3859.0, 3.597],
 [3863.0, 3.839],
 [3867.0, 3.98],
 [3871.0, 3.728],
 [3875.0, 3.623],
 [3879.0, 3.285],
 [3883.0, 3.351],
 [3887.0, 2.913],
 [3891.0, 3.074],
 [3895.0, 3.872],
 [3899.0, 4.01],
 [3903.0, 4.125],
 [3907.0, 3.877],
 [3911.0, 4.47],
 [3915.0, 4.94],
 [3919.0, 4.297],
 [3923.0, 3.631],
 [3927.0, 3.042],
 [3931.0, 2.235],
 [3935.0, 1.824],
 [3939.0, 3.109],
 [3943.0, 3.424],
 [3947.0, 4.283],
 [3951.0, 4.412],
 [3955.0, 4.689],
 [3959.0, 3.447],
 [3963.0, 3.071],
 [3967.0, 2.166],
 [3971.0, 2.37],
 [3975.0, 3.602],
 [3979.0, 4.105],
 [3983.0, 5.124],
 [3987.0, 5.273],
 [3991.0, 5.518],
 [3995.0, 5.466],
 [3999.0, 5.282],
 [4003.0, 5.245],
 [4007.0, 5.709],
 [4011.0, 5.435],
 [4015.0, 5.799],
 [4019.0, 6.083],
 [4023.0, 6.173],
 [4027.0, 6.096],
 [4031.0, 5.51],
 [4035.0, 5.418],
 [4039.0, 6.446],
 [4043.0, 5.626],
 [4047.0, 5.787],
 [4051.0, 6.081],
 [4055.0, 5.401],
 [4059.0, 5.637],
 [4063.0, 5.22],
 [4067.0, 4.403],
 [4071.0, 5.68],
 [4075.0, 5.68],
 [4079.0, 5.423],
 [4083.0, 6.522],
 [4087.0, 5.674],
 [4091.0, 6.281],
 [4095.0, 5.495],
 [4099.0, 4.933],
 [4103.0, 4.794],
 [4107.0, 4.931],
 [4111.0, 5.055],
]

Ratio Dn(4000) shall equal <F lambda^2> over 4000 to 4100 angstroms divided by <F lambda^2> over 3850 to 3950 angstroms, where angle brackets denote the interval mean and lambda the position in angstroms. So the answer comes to 1.7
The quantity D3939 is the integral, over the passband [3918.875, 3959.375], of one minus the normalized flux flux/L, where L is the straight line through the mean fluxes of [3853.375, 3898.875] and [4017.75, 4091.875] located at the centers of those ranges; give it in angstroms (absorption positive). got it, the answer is 8.2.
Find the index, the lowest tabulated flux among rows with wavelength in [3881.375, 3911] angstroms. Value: 2.913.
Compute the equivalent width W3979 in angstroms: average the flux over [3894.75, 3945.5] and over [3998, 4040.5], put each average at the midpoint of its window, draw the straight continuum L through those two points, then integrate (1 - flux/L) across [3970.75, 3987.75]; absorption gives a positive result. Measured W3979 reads 2.49 angstroms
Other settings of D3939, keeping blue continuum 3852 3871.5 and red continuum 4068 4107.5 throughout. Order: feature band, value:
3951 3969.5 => 4.44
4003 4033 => -4.85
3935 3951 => 3.33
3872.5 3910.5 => 3.64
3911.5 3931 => 1.73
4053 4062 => -0.32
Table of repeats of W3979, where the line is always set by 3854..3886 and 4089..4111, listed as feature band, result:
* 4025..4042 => -3.8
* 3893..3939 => 3.3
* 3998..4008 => -1.8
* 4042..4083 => -4.5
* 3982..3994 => -2.4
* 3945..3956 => -0.7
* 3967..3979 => 3.6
